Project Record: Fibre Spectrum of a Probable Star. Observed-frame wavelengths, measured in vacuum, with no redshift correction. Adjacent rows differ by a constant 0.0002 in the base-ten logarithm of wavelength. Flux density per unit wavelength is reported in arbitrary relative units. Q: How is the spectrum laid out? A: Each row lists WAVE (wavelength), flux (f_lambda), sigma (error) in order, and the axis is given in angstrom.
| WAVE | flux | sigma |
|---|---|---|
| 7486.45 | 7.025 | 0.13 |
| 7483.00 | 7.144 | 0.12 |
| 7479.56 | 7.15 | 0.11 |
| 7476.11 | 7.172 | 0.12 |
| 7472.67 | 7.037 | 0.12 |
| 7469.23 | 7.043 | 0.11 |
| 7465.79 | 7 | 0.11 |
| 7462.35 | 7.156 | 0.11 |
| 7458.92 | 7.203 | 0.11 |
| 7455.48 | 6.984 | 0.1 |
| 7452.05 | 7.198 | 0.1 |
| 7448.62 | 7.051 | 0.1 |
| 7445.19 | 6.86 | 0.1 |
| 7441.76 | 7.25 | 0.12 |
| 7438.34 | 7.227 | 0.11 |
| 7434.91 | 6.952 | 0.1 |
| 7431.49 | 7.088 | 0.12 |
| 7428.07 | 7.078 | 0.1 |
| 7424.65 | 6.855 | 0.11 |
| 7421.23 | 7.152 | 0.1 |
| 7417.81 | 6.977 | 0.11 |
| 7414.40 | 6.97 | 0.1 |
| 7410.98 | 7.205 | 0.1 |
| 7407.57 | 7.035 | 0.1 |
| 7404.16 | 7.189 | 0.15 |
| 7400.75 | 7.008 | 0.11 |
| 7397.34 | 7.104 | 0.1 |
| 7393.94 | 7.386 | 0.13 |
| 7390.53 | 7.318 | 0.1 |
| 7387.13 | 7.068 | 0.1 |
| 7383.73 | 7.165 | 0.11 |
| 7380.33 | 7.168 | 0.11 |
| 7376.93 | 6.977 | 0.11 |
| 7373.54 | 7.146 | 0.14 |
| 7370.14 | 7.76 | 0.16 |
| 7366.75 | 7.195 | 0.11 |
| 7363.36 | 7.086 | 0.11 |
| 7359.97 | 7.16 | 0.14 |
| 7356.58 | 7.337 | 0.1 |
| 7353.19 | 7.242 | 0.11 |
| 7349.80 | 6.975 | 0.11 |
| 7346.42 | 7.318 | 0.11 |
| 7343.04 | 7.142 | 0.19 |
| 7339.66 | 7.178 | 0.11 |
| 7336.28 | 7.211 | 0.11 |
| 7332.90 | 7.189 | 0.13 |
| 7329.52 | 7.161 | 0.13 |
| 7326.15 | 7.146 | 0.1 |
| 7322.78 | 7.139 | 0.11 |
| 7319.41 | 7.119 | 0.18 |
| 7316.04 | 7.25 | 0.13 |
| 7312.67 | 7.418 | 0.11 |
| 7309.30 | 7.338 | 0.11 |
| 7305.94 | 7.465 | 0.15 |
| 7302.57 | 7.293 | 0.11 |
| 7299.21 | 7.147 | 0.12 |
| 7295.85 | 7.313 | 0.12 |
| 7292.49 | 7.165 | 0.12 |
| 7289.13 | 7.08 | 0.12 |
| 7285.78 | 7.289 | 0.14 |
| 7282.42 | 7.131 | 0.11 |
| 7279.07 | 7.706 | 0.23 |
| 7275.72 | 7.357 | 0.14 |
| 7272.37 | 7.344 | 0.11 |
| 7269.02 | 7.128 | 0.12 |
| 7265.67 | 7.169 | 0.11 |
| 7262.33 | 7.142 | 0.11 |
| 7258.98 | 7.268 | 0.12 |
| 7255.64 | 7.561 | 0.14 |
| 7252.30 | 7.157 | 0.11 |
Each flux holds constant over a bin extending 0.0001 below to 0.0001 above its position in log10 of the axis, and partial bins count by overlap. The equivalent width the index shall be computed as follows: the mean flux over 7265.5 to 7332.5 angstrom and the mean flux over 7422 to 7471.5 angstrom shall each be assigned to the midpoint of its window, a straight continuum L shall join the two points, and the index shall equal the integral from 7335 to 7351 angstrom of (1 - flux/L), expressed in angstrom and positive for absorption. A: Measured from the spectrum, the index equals 0.1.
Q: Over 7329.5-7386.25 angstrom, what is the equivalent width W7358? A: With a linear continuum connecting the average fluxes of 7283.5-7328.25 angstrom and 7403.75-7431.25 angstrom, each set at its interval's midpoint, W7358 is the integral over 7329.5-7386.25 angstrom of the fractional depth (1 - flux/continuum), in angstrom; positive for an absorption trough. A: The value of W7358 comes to -0.4 angstrom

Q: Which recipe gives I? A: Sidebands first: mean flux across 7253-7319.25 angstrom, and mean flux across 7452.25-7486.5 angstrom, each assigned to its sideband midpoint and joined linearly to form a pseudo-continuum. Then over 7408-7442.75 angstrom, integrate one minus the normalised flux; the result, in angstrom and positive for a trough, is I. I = 0.4 angstrom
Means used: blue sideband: 7.29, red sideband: 7.1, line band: 7.07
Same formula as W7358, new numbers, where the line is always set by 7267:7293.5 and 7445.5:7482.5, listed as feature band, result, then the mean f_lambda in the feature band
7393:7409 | 0.0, 7.14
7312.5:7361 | 0.2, 7.19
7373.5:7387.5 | 0.1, 7.11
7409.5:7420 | 0.1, 7.05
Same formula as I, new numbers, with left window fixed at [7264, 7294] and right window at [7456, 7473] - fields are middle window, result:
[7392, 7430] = 0.2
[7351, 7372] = -0.3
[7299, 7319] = -0.2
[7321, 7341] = 0.1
